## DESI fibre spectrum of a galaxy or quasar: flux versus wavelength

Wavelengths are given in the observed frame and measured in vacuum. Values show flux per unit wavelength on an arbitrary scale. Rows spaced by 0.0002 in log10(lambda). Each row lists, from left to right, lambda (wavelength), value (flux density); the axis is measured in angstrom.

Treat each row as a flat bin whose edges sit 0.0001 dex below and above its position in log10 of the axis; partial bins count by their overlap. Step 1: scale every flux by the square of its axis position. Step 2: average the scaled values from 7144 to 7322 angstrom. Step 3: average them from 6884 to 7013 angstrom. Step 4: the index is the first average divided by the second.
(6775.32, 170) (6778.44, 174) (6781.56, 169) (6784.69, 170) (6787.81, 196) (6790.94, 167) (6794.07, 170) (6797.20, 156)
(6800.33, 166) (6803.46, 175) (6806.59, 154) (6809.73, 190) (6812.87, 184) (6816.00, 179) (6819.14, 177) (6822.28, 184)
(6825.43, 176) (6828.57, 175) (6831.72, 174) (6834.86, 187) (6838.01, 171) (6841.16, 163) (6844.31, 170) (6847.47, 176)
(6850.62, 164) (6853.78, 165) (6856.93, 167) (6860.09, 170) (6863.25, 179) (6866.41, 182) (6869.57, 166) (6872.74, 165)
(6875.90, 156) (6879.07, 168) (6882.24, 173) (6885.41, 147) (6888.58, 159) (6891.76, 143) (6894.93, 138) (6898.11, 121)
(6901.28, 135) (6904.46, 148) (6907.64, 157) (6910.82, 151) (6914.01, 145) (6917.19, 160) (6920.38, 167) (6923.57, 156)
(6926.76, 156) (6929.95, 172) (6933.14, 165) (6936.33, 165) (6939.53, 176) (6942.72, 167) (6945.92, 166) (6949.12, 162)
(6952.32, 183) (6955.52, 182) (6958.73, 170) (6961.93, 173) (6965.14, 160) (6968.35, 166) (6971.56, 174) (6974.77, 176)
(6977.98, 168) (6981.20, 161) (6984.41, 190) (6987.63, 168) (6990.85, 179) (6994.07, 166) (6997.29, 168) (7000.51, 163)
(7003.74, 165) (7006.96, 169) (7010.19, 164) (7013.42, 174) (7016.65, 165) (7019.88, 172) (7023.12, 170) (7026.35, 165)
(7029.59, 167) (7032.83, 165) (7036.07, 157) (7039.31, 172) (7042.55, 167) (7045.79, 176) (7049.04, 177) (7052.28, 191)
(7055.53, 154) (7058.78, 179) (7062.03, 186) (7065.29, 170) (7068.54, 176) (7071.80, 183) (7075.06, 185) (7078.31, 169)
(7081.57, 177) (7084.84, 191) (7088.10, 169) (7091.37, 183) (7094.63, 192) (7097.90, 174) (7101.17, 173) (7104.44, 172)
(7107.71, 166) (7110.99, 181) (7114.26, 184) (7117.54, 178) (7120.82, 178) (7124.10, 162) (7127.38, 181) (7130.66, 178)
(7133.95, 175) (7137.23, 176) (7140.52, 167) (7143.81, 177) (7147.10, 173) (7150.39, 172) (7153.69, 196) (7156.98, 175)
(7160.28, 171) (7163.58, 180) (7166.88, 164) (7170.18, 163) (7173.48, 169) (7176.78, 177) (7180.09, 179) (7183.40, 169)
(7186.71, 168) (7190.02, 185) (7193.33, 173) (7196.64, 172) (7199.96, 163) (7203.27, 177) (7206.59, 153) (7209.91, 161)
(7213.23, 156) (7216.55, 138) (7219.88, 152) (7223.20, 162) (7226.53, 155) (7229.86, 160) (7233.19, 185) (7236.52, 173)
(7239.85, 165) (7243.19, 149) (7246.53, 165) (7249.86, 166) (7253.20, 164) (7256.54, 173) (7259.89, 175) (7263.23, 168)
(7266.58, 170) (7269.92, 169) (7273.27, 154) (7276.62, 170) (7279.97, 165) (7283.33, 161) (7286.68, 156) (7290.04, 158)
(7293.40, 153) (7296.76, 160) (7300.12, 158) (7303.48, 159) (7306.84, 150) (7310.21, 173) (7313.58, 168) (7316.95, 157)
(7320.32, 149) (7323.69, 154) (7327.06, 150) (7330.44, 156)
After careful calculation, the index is 1.10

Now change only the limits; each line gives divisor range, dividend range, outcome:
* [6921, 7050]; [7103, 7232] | 1.06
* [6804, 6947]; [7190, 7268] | 1.11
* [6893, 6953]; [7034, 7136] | 1.17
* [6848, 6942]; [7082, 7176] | 1.18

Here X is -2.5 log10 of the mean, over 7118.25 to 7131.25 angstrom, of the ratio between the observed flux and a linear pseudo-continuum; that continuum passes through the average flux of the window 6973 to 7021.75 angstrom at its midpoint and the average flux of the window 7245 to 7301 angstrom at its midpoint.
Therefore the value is -0.05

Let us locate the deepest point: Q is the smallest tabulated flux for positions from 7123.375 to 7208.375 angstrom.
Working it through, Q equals 153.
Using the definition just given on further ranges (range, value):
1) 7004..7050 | 157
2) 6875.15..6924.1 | 121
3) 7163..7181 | 163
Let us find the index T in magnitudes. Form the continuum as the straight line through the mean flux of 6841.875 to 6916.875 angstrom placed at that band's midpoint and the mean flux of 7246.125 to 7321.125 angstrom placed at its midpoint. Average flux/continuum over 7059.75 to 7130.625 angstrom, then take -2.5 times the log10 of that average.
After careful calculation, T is -0.11 mag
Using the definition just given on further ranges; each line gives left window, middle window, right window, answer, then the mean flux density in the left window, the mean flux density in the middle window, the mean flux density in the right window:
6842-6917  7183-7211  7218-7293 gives -0.039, 159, 169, 164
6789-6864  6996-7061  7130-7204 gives 0.026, 172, 169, 174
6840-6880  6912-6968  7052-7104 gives 0.038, 169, 166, 178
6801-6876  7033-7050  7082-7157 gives 0.043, 173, 169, 177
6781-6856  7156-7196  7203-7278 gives -0.051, 173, 173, 163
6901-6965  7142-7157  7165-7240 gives -0.084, 163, 179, 166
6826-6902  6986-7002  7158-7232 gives -0.029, 164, 169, 166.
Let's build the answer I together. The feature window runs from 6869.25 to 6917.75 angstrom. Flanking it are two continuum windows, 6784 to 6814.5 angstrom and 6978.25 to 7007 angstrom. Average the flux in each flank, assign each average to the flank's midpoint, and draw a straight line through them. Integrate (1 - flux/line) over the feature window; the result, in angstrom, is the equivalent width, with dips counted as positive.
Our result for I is 5.7 angstrom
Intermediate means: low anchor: 173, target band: 151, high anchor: 170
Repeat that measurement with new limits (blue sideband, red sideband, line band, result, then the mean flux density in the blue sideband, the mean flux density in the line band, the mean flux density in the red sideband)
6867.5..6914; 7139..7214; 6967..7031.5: -4.1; 152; 169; 171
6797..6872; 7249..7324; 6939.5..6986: -0.4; 173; 171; 162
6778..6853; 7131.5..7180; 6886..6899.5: 2.5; 174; 141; 174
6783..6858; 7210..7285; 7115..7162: -2.8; 173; 176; 163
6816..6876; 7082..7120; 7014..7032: 0.9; 173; 168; 178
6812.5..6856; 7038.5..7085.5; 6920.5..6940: 1.2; 174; 165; 177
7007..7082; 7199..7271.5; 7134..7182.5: -2.1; 172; 174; 164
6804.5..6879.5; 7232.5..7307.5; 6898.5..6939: 3.6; 173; 156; 164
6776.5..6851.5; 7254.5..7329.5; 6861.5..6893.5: 1.6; 174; 164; 161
